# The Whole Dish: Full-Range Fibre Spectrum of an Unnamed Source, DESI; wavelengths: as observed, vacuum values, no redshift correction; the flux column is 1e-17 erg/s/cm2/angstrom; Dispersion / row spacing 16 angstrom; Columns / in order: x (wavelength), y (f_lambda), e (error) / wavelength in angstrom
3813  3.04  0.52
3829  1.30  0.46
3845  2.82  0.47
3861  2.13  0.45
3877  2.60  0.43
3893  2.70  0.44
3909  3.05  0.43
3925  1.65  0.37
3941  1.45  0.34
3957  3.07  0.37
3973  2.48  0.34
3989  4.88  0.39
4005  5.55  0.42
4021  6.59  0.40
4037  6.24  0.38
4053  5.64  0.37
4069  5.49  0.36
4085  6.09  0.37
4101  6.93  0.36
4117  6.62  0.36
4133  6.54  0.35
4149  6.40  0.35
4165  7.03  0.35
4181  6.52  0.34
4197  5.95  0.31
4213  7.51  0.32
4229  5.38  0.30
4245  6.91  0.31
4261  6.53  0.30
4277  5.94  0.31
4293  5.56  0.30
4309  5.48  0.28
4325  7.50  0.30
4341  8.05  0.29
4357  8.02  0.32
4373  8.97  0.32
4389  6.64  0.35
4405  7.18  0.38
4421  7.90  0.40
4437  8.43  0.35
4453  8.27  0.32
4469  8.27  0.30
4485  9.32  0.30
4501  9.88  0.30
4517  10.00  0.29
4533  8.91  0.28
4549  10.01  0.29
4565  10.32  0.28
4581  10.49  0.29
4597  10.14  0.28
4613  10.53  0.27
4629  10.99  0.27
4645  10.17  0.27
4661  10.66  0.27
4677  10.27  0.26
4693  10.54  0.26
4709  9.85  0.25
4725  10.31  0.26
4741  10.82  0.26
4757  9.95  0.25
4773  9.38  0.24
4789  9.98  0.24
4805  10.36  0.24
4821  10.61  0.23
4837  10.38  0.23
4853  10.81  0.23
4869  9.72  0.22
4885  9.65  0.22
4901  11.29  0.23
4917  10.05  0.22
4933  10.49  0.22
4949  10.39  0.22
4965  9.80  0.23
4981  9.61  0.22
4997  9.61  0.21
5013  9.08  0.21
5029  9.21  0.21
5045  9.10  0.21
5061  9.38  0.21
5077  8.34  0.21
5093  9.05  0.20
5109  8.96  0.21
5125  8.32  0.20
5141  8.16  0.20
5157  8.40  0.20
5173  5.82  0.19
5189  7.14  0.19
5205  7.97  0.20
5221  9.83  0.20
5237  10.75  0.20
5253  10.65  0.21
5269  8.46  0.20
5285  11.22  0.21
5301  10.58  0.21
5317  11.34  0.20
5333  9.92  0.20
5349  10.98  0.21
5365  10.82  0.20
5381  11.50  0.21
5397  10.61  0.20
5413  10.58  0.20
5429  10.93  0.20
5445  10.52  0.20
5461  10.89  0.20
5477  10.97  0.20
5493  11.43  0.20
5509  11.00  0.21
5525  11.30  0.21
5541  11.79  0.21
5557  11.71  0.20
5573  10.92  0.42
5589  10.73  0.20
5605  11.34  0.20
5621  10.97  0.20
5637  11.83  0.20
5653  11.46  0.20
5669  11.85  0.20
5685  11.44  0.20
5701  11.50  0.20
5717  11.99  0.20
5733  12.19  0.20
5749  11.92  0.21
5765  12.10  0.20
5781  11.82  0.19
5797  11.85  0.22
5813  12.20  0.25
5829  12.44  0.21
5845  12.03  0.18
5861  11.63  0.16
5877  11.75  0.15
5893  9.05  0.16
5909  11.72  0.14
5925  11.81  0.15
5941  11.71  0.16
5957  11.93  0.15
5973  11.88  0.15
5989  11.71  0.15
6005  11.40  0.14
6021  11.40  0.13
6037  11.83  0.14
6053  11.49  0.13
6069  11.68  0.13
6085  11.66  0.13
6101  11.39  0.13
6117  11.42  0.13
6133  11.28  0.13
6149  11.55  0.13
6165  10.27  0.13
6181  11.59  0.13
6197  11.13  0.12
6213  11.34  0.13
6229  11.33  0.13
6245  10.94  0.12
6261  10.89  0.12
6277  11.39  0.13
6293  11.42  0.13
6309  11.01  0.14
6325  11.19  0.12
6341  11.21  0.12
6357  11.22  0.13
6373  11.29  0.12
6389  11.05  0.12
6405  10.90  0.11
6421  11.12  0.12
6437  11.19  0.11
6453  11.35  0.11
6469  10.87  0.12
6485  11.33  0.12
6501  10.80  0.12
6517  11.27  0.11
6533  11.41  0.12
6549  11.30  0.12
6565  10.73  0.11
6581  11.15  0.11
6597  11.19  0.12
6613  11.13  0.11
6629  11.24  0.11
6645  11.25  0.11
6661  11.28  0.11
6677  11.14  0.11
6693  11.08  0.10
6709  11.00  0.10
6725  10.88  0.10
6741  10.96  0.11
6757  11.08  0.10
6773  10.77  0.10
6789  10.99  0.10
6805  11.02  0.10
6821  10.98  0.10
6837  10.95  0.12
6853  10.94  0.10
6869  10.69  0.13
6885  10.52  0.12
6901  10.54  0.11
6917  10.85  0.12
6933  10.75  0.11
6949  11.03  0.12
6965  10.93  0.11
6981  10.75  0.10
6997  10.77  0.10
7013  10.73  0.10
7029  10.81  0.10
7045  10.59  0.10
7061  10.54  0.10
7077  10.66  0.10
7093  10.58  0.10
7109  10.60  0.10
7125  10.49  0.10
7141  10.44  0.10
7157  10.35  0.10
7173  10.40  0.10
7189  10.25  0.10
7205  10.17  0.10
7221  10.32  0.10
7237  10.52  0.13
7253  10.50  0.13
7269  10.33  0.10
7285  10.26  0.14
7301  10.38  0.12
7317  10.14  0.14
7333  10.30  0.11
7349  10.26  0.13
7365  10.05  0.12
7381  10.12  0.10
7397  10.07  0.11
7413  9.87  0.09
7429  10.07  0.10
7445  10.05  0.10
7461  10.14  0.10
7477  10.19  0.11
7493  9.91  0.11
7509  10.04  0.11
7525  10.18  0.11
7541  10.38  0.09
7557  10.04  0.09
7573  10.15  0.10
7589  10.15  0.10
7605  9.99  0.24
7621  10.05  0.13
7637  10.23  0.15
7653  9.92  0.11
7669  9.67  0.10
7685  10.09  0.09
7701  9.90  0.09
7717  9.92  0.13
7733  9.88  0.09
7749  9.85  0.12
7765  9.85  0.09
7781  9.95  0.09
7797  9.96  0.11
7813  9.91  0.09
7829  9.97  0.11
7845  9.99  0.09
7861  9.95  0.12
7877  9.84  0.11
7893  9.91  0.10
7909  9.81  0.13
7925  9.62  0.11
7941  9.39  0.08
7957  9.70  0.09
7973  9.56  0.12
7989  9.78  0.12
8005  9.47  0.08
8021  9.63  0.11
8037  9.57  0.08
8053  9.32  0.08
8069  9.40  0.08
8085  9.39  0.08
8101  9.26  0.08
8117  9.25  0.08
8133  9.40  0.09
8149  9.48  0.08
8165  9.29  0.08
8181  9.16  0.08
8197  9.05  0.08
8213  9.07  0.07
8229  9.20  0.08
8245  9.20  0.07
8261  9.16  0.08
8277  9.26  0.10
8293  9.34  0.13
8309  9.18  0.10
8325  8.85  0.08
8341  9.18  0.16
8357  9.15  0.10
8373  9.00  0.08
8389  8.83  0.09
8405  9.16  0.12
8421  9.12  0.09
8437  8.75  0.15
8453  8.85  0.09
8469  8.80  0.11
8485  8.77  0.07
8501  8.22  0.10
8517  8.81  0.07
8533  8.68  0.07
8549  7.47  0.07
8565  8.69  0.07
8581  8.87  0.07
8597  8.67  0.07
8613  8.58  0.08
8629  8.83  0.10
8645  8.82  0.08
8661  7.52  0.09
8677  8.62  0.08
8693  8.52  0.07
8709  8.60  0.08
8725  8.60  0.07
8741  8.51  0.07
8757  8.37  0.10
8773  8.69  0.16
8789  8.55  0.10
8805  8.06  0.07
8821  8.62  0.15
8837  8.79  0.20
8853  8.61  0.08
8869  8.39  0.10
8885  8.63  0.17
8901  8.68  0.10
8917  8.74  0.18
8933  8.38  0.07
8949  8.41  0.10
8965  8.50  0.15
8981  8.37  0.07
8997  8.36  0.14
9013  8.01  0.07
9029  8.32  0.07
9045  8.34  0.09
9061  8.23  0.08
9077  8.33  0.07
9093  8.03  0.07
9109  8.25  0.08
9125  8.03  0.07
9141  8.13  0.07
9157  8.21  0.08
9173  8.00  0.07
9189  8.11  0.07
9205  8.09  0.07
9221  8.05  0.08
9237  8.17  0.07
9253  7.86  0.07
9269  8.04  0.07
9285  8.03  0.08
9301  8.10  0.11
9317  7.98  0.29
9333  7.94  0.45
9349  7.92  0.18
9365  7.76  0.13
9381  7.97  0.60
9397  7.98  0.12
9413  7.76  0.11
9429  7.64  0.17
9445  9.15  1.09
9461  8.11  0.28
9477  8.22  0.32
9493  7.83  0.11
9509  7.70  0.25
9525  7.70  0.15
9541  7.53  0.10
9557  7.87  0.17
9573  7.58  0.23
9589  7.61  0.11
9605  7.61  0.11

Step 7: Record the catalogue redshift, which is 0.00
